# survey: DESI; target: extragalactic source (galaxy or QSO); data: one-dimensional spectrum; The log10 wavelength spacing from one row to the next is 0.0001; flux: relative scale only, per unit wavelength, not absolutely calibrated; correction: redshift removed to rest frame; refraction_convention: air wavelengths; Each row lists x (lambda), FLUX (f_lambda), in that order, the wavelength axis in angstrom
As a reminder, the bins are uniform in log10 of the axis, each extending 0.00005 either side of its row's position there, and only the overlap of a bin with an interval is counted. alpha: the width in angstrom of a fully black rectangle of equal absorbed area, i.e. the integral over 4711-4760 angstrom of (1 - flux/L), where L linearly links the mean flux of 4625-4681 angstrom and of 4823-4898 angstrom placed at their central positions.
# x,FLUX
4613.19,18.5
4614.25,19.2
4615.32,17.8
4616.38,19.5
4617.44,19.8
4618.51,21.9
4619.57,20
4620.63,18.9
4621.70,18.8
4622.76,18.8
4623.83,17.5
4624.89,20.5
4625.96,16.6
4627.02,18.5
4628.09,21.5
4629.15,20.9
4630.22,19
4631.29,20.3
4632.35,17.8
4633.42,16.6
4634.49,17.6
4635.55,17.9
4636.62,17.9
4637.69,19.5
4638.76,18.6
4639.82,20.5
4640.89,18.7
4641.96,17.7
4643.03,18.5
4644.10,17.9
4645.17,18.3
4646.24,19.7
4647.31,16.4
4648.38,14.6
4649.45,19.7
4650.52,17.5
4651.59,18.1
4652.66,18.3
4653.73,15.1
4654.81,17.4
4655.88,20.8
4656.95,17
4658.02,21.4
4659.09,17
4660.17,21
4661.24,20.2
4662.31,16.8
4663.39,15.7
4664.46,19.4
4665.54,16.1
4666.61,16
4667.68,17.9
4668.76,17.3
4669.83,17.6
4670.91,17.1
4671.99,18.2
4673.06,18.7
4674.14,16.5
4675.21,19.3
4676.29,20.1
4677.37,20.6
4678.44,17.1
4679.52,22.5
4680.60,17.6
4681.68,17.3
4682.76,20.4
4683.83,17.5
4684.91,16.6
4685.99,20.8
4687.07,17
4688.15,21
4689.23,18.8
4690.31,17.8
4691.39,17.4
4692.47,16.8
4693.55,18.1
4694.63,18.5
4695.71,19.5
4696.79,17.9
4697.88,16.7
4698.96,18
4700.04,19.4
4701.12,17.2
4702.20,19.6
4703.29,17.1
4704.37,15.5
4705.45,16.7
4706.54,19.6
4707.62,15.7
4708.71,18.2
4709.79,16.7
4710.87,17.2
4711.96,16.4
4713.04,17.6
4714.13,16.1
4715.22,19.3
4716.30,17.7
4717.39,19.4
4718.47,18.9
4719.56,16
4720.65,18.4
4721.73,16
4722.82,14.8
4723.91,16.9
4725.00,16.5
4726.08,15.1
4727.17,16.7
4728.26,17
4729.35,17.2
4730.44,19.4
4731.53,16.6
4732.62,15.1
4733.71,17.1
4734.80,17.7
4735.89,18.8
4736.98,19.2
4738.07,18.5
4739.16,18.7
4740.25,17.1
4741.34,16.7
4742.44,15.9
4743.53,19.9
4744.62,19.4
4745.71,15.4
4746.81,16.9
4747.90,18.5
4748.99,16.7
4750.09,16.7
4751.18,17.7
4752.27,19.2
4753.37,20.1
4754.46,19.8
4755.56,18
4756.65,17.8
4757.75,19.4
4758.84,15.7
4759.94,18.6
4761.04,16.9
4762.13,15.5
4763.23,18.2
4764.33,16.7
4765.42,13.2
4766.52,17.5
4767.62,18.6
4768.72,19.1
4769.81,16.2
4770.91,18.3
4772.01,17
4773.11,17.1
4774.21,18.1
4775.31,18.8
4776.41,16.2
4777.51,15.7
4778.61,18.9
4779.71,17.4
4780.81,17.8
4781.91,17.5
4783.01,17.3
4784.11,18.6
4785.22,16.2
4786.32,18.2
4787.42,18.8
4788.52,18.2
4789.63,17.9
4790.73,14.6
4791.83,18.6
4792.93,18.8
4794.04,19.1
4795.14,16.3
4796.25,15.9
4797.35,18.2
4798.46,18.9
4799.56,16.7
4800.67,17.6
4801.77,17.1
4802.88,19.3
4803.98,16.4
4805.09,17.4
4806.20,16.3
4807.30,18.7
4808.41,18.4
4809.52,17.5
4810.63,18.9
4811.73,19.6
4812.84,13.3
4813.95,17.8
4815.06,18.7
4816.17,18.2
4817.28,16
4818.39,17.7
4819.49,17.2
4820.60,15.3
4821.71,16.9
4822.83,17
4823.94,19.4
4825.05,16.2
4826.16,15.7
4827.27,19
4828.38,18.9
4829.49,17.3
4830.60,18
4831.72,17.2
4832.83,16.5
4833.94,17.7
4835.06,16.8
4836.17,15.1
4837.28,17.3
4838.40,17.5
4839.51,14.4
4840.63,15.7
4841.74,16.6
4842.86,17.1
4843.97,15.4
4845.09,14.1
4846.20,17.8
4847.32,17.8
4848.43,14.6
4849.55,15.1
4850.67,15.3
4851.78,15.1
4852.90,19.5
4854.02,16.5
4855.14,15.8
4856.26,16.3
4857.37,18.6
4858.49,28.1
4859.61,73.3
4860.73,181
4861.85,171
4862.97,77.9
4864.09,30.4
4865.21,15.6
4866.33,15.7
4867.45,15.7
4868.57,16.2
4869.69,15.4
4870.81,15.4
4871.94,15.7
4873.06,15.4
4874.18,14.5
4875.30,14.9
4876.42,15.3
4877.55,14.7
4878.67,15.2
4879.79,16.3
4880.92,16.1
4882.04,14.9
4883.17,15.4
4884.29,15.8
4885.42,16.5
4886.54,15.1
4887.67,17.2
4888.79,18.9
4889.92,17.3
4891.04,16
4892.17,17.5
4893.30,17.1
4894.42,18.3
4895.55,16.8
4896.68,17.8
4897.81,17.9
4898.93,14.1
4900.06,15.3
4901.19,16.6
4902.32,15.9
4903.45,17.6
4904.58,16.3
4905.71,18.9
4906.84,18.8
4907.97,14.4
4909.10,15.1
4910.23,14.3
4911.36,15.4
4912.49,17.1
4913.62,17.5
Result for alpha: 6.7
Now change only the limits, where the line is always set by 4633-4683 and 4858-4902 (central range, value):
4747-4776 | 6.46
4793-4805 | 3.33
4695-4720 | 3.29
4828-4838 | 3.35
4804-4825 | 6.40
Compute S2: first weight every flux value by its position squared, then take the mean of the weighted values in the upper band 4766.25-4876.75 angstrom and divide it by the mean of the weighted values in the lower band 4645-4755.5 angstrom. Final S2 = 1.3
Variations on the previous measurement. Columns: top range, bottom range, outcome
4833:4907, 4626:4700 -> 1.39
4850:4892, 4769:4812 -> 1.66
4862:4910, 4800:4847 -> 1.15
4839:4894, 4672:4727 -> 1.53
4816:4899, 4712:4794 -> 1.35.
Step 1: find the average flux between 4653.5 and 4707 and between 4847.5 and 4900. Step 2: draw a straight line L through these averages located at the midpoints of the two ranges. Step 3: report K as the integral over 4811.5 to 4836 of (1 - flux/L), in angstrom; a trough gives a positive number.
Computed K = 6.93 angstrom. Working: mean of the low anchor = 18.2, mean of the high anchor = 26.1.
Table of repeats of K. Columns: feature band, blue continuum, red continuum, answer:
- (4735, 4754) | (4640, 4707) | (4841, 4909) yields 2.1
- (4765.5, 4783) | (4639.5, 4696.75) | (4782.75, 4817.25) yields 0.3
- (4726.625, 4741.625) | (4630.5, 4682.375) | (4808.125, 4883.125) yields 2.0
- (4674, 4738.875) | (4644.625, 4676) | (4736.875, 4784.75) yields -0.1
